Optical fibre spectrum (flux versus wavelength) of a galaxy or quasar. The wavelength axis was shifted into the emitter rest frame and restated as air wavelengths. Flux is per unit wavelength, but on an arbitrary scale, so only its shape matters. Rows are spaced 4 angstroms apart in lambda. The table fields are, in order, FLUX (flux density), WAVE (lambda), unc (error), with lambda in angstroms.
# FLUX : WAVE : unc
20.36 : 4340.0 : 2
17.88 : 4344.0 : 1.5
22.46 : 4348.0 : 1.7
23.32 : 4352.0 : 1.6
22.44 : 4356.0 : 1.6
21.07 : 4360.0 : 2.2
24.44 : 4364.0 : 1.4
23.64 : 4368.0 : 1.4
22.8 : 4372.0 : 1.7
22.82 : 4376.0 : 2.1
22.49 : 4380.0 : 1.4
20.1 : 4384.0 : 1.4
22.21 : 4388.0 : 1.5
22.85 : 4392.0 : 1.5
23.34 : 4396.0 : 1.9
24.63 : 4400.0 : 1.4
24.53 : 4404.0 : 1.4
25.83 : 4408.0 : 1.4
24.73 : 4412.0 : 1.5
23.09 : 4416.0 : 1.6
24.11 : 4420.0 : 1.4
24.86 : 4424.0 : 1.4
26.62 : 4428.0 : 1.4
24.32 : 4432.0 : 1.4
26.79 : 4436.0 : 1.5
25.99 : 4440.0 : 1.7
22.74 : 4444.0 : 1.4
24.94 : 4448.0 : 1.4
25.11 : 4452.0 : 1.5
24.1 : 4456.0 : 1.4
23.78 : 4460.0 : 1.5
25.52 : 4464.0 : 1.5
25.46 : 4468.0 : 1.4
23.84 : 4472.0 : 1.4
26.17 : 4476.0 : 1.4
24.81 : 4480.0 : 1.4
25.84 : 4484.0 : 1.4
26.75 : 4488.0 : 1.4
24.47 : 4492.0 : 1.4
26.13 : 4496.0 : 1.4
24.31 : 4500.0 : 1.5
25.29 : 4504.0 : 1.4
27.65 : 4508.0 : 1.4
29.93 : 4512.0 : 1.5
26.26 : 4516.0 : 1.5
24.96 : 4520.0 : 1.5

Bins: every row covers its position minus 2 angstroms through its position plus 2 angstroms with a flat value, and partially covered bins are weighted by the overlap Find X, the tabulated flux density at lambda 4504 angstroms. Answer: 25.29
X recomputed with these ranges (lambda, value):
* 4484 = 25.84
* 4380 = 22.49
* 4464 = 25.52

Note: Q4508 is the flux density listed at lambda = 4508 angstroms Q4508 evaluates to 27.65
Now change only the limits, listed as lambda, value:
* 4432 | 24.32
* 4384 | 20.1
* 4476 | 26.17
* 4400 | 24.63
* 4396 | 23.34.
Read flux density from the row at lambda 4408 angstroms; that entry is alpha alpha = 25.83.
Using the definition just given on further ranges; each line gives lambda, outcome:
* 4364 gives 24.44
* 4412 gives 24.73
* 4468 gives 25.46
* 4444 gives 22.74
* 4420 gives 24.11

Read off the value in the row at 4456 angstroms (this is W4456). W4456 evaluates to 24.1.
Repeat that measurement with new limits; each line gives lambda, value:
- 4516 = 26.26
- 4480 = 24.81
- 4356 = 22.44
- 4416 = 23.09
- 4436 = 26.79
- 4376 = 22.82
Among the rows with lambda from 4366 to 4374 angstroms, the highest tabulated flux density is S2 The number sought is 23.64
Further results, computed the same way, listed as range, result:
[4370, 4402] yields 24.63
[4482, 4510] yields 27.65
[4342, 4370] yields 24.44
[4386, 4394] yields 22.85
